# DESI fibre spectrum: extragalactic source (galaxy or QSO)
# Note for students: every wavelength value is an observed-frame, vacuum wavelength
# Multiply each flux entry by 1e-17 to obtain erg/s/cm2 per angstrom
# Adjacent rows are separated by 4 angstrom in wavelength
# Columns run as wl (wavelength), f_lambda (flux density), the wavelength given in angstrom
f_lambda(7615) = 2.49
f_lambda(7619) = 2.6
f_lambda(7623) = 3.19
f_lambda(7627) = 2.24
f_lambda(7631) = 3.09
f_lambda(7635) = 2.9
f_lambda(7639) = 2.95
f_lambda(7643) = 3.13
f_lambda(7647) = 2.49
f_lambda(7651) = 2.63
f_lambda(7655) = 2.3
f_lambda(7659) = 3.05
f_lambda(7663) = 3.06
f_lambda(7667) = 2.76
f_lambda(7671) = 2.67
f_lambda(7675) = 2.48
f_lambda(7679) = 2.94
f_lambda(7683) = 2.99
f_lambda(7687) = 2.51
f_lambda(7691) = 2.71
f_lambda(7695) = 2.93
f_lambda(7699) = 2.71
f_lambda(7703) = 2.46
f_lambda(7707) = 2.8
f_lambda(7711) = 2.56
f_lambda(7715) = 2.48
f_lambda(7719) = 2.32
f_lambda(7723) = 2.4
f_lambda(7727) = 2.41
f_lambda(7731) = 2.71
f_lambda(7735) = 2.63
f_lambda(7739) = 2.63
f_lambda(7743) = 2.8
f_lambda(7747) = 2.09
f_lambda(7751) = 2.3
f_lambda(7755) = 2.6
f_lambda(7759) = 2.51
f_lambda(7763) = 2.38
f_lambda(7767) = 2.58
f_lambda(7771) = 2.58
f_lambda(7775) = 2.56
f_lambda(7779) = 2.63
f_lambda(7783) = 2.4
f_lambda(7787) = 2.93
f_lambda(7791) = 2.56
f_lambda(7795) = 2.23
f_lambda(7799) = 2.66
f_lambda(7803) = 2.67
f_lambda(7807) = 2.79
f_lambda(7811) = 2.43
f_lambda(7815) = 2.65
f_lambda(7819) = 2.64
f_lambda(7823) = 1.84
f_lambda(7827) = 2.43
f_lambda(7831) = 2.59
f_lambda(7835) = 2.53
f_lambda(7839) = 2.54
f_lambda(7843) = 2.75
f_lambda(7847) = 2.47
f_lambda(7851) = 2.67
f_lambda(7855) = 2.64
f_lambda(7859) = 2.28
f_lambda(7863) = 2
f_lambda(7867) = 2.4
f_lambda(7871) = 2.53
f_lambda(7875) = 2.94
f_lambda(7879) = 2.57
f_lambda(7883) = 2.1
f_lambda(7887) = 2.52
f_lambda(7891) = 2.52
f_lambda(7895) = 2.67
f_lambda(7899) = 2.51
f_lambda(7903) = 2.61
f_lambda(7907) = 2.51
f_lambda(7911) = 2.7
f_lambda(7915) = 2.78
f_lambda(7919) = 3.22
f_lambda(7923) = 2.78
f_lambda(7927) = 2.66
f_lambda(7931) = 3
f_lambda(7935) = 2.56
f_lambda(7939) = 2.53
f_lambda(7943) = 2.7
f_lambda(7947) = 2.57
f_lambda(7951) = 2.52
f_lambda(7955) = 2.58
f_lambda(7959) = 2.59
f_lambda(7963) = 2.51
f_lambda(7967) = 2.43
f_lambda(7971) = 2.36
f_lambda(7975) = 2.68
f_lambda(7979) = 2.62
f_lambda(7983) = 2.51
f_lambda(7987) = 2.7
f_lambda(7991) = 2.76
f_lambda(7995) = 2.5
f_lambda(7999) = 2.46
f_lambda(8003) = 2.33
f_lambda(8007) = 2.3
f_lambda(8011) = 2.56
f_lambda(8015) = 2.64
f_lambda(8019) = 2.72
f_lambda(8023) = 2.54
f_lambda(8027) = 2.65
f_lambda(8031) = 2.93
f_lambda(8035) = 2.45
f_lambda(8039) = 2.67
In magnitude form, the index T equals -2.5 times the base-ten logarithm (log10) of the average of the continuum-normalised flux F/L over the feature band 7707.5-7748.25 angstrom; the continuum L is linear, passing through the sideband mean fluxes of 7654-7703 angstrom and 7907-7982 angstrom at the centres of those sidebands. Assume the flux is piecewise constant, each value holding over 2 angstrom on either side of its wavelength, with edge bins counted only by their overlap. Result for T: 0.09 mag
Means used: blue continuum 2.76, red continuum 2.65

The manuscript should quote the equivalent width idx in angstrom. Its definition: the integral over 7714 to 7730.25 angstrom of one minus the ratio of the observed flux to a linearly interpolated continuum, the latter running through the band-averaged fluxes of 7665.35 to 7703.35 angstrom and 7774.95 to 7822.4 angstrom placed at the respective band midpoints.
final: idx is 1.5 angstrom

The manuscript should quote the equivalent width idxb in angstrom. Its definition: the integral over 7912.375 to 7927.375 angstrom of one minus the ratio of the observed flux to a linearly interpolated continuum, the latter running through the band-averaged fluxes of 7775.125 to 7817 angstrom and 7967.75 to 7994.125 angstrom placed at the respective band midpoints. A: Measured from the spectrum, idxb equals -1.6 angstrom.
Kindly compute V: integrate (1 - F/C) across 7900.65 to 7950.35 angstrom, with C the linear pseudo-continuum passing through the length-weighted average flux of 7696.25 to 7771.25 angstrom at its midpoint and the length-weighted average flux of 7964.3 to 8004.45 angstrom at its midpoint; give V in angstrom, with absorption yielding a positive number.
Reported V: -3.5 angstrom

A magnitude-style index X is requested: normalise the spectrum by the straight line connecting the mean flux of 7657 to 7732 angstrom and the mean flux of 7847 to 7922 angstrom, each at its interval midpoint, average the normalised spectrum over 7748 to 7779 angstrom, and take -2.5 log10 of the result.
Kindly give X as 0.06 mag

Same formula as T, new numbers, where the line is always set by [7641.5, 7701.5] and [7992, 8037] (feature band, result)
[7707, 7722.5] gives 0.10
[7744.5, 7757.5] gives 0.15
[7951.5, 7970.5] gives 0.03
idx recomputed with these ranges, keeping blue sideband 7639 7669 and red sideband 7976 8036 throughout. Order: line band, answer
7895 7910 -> 0.4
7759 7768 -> 0.8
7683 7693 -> 0.3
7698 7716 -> 1.0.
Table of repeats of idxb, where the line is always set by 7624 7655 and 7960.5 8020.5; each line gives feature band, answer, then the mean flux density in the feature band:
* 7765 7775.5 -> 0.4 angstrom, 2.58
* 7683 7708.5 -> 0.1 angstrom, 2.71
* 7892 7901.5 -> 0.0 angstrom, 2.58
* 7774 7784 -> 0.5 angstrom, 2.54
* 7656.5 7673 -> -0.7 angstrom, 2.87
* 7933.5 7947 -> -0.1 angstrom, 2.59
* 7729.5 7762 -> 2.0 angstrom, 2.53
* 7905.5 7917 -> -0.4 angstrom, 2.67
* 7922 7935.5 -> -1.0 angstrom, 2.77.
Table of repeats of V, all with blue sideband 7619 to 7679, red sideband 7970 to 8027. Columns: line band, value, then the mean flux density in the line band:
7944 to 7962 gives 0.1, 2.57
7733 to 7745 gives 0.2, 2.69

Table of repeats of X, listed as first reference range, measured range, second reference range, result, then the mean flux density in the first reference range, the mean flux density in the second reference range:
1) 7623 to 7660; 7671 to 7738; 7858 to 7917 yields 0.03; 2.77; 2.51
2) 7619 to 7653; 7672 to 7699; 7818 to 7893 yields -0.01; 2.81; 2.47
